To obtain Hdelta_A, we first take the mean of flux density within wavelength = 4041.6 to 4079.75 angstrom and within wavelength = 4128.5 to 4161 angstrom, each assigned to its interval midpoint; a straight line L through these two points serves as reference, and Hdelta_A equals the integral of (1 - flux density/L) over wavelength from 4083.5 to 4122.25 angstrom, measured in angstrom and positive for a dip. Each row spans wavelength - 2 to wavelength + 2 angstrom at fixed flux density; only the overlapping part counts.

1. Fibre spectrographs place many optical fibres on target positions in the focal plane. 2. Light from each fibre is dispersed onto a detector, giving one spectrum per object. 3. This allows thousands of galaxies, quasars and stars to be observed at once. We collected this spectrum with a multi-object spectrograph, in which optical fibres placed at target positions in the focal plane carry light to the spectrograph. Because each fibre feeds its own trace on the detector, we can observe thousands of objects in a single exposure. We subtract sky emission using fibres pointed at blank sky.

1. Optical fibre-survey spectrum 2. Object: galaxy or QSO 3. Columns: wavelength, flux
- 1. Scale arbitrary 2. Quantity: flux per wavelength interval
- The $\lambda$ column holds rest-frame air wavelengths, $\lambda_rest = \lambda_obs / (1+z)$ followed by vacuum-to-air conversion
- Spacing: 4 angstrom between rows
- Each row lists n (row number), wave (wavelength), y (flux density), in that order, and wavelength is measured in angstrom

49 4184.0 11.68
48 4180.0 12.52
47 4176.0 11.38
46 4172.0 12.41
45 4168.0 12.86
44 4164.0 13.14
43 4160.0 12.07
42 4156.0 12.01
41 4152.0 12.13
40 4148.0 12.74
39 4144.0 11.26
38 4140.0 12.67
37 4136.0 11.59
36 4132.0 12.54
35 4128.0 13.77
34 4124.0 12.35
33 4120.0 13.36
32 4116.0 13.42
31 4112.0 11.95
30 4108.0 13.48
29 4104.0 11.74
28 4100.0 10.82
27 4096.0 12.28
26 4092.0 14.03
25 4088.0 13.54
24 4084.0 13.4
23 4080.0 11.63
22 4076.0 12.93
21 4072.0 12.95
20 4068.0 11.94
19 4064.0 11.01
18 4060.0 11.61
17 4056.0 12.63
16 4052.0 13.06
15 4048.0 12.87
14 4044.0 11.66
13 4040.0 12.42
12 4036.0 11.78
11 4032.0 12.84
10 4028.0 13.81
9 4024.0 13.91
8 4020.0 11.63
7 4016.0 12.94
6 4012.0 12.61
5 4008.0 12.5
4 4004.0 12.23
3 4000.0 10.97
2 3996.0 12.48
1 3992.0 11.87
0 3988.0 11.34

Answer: -1.7 angstrom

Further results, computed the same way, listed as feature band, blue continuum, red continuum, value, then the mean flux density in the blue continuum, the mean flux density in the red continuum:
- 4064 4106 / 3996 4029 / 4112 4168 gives 0.26 angstrom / 12.5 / 12.5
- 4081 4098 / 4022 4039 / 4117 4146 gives -0.62 angstrom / 13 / 12.5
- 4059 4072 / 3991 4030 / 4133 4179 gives 0.70 angstrom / 12.5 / 12.2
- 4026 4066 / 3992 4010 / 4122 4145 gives -0.70 angstrom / 12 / 12.4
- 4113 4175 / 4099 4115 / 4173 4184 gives -2.46 angstrom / 12.2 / 11.9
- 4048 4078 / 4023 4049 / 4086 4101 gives 0.95 angstrom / 12.7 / 12.8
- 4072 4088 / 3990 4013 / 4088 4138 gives -0.41 angstrom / 12.1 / 12.6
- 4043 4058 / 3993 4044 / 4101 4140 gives -0.11 angstrom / 12.5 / 12.6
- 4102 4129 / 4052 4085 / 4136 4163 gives -1.41 angstrom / 12.3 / 12.1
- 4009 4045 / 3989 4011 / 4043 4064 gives -1.50 angstrom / 12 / 12.3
